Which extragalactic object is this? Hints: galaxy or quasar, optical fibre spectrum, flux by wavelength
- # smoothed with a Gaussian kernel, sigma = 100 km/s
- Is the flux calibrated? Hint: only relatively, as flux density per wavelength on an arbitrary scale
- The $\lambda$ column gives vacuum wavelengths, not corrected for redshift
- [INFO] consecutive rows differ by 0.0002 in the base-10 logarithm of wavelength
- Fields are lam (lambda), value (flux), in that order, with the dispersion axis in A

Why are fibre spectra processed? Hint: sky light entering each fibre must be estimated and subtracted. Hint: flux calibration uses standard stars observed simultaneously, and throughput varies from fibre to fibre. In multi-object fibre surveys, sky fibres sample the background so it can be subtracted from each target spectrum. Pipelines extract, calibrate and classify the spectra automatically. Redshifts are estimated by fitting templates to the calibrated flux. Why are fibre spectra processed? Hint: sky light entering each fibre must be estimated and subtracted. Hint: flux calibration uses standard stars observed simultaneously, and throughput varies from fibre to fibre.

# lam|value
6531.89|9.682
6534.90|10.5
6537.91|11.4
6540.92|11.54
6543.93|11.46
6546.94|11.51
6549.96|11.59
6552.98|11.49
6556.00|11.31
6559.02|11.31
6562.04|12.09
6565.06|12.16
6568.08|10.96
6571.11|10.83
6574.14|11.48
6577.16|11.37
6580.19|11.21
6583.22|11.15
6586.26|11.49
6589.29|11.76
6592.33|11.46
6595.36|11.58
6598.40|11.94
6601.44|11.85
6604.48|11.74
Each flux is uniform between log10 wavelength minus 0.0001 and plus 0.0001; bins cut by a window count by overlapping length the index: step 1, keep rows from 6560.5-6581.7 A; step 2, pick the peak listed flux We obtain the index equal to 12.16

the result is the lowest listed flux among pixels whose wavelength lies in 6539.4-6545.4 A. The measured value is 11.46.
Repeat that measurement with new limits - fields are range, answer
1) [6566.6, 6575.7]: 10.83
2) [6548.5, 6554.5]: 11.49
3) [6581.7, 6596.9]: 11.15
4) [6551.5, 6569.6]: 10.96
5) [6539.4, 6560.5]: 11.31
